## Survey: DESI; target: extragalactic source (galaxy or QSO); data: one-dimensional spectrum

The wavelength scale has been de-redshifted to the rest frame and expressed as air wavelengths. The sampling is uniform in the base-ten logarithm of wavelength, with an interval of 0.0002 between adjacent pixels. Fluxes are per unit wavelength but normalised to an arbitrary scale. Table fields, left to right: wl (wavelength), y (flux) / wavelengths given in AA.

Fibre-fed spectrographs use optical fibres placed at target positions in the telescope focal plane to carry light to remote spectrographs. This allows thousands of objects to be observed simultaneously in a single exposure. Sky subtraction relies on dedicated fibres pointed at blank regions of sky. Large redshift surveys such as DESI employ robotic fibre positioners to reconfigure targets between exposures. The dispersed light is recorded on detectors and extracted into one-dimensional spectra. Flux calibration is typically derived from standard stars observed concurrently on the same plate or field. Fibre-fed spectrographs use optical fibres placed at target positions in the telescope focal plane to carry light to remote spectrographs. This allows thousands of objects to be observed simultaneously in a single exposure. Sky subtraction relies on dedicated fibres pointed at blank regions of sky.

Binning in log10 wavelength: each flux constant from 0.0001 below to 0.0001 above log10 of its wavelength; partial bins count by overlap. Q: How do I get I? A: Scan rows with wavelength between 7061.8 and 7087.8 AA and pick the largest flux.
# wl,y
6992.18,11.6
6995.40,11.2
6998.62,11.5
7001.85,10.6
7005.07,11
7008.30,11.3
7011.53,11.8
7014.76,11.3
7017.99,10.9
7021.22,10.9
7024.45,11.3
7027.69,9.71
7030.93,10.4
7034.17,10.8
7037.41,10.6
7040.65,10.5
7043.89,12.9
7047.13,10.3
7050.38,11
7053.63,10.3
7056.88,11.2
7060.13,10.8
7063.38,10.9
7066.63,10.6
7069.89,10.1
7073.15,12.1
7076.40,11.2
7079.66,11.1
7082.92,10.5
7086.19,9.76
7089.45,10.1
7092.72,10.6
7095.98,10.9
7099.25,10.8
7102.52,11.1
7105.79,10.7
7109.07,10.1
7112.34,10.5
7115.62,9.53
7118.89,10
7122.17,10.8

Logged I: 12.1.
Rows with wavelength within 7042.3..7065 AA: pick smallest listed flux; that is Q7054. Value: 10.3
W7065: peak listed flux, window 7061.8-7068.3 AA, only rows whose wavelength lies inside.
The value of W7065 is 10.9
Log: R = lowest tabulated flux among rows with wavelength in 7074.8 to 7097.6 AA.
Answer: 9.76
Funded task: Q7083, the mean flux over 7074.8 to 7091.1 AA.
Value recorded 10.5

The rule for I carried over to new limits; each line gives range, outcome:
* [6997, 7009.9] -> 11.5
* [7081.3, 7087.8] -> 10.5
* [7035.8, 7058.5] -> 12.9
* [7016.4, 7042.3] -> 11.3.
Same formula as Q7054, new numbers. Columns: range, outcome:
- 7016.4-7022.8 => 10.9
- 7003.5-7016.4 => 11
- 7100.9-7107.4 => 10.7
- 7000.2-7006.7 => 10.6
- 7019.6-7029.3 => 9.71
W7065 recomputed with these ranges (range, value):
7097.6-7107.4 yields 11.1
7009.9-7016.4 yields 11.8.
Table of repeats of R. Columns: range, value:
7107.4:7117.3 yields 9.53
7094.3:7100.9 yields 10.8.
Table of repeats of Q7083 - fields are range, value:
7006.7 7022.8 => 11.2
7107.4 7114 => 10.3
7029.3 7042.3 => 10.6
